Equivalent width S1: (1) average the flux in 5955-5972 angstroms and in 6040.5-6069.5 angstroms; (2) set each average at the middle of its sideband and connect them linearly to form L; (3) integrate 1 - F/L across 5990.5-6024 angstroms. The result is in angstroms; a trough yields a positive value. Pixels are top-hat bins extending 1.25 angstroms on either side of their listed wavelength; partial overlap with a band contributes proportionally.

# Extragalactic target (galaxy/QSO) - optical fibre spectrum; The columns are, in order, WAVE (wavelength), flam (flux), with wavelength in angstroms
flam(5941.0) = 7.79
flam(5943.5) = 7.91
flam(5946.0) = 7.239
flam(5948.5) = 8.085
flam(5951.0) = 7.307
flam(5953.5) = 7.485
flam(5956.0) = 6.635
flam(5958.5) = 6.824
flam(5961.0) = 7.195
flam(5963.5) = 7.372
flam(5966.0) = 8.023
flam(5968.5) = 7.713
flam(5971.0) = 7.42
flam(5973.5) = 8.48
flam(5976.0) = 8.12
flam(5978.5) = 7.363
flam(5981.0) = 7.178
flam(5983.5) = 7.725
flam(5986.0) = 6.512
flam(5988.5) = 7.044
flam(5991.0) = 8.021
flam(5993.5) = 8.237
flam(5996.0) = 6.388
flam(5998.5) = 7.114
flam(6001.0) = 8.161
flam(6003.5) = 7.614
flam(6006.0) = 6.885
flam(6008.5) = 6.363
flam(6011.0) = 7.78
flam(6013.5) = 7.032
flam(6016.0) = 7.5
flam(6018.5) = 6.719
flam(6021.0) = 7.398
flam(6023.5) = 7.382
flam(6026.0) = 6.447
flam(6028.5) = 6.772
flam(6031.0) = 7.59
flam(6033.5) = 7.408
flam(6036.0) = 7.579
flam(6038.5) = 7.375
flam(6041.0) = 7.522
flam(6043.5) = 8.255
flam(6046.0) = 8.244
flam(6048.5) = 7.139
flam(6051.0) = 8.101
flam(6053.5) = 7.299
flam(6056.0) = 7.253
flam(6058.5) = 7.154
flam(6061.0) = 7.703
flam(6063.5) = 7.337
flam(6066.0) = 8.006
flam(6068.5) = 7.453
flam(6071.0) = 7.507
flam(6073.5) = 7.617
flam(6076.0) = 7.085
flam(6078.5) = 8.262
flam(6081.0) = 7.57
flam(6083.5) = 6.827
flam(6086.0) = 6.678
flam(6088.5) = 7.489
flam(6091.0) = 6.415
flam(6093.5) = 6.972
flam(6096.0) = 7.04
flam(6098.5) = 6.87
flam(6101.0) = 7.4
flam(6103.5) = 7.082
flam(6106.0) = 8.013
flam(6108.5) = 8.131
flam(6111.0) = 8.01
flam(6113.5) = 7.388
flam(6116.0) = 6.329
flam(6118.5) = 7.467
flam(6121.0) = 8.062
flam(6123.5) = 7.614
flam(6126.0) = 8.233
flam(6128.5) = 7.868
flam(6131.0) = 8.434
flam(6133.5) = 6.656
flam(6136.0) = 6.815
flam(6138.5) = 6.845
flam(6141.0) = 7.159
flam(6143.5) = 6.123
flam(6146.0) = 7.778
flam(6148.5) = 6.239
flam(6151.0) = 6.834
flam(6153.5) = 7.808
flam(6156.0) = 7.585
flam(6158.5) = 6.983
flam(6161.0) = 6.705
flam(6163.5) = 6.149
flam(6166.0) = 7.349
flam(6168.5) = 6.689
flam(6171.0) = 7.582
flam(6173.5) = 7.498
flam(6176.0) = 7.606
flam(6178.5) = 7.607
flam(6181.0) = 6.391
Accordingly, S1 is 0.7 angstroms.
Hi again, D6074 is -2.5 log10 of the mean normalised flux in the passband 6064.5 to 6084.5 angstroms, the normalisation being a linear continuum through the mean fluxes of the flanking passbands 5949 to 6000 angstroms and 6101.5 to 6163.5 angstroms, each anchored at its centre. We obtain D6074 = -0.03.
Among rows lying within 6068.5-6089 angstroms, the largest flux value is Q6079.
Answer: 8.262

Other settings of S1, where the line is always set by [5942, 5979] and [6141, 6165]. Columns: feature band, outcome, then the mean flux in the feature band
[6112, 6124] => -0.6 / 7.37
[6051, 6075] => -1.0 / 7.51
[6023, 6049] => -0.5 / 7.44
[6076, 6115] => -1.2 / 7.33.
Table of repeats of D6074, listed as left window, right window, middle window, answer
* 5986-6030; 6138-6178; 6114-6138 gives -0.055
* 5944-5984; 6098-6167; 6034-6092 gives -0.014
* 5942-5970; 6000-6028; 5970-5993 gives -0.034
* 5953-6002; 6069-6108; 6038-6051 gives -0.060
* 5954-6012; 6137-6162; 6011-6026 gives 0.019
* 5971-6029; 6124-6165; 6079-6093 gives 0.024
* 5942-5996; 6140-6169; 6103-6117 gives -0.067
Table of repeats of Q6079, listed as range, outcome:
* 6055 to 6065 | 7.703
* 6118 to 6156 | 8.434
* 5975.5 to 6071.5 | 8.255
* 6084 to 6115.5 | 8.131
